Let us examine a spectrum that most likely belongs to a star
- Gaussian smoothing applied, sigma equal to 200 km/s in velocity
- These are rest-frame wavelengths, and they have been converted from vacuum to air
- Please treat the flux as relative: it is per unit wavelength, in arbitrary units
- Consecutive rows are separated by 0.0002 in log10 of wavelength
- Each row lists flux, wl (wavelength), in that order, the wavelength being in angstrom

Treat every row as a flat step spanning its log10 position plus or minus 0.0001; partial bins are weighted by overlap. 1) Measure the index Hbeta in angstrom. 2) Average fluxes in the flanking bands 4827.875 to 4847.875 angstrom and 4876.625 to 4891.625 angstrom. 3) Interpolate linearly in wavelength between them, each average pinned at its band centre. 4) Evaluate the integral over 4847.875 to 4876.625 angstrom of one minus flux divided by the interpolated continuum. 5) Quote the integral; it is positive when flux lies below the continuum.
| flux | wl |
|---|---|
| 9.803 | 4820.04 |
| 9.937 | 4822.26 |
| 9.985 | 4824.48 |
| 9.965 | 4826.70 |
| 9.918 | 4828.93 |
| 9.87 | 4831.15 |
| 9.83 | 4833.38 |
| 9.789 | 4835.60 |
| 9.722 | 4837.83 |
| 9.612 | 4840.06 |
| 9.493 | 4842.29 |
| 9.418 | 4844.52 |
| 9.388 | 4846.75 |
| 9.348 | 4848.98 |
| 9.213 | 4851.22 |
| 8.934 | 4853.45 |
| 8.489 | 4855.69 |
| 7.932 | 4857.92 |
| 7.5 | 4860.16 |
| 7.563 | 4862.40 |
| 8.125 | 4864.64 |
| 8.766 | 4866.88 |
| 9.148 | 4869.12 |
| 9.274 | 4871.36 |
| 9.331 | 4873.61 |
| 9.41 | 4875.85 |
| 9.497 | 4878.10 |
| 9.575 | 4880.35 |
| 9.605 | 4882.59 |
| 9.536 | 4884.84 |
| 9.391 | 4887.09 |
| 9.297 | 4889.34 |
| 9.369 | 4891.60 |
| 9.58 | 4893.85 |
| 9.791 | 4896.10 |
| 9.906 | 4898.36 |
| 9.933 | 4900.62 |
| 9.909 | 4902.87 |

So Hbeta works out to 2.6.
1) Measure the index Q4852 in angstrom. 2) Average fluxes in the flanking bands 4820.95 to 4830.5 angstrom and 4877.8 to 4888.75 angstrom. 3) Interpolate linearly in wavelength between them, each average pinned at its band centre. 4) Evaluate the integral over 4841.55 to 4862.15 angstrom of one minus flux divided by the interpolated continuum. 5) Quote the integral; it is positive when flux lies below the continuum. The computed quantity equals 2.03 angstrom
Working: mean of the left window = 9.95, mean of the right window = 9.52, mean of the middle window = 8.79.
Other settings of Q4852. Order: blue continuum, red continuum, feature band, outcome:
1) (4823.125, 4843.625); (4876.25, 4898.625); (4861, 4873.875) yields 1.33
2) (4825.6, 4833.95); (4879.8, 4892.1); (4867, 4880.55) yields 0.34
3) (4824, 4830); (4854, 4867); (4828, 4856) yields -1.23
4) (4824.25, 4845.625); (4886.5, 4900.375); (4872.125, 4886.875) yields 0.21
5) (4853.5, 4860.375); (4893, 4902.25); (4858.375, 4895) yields -0.24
